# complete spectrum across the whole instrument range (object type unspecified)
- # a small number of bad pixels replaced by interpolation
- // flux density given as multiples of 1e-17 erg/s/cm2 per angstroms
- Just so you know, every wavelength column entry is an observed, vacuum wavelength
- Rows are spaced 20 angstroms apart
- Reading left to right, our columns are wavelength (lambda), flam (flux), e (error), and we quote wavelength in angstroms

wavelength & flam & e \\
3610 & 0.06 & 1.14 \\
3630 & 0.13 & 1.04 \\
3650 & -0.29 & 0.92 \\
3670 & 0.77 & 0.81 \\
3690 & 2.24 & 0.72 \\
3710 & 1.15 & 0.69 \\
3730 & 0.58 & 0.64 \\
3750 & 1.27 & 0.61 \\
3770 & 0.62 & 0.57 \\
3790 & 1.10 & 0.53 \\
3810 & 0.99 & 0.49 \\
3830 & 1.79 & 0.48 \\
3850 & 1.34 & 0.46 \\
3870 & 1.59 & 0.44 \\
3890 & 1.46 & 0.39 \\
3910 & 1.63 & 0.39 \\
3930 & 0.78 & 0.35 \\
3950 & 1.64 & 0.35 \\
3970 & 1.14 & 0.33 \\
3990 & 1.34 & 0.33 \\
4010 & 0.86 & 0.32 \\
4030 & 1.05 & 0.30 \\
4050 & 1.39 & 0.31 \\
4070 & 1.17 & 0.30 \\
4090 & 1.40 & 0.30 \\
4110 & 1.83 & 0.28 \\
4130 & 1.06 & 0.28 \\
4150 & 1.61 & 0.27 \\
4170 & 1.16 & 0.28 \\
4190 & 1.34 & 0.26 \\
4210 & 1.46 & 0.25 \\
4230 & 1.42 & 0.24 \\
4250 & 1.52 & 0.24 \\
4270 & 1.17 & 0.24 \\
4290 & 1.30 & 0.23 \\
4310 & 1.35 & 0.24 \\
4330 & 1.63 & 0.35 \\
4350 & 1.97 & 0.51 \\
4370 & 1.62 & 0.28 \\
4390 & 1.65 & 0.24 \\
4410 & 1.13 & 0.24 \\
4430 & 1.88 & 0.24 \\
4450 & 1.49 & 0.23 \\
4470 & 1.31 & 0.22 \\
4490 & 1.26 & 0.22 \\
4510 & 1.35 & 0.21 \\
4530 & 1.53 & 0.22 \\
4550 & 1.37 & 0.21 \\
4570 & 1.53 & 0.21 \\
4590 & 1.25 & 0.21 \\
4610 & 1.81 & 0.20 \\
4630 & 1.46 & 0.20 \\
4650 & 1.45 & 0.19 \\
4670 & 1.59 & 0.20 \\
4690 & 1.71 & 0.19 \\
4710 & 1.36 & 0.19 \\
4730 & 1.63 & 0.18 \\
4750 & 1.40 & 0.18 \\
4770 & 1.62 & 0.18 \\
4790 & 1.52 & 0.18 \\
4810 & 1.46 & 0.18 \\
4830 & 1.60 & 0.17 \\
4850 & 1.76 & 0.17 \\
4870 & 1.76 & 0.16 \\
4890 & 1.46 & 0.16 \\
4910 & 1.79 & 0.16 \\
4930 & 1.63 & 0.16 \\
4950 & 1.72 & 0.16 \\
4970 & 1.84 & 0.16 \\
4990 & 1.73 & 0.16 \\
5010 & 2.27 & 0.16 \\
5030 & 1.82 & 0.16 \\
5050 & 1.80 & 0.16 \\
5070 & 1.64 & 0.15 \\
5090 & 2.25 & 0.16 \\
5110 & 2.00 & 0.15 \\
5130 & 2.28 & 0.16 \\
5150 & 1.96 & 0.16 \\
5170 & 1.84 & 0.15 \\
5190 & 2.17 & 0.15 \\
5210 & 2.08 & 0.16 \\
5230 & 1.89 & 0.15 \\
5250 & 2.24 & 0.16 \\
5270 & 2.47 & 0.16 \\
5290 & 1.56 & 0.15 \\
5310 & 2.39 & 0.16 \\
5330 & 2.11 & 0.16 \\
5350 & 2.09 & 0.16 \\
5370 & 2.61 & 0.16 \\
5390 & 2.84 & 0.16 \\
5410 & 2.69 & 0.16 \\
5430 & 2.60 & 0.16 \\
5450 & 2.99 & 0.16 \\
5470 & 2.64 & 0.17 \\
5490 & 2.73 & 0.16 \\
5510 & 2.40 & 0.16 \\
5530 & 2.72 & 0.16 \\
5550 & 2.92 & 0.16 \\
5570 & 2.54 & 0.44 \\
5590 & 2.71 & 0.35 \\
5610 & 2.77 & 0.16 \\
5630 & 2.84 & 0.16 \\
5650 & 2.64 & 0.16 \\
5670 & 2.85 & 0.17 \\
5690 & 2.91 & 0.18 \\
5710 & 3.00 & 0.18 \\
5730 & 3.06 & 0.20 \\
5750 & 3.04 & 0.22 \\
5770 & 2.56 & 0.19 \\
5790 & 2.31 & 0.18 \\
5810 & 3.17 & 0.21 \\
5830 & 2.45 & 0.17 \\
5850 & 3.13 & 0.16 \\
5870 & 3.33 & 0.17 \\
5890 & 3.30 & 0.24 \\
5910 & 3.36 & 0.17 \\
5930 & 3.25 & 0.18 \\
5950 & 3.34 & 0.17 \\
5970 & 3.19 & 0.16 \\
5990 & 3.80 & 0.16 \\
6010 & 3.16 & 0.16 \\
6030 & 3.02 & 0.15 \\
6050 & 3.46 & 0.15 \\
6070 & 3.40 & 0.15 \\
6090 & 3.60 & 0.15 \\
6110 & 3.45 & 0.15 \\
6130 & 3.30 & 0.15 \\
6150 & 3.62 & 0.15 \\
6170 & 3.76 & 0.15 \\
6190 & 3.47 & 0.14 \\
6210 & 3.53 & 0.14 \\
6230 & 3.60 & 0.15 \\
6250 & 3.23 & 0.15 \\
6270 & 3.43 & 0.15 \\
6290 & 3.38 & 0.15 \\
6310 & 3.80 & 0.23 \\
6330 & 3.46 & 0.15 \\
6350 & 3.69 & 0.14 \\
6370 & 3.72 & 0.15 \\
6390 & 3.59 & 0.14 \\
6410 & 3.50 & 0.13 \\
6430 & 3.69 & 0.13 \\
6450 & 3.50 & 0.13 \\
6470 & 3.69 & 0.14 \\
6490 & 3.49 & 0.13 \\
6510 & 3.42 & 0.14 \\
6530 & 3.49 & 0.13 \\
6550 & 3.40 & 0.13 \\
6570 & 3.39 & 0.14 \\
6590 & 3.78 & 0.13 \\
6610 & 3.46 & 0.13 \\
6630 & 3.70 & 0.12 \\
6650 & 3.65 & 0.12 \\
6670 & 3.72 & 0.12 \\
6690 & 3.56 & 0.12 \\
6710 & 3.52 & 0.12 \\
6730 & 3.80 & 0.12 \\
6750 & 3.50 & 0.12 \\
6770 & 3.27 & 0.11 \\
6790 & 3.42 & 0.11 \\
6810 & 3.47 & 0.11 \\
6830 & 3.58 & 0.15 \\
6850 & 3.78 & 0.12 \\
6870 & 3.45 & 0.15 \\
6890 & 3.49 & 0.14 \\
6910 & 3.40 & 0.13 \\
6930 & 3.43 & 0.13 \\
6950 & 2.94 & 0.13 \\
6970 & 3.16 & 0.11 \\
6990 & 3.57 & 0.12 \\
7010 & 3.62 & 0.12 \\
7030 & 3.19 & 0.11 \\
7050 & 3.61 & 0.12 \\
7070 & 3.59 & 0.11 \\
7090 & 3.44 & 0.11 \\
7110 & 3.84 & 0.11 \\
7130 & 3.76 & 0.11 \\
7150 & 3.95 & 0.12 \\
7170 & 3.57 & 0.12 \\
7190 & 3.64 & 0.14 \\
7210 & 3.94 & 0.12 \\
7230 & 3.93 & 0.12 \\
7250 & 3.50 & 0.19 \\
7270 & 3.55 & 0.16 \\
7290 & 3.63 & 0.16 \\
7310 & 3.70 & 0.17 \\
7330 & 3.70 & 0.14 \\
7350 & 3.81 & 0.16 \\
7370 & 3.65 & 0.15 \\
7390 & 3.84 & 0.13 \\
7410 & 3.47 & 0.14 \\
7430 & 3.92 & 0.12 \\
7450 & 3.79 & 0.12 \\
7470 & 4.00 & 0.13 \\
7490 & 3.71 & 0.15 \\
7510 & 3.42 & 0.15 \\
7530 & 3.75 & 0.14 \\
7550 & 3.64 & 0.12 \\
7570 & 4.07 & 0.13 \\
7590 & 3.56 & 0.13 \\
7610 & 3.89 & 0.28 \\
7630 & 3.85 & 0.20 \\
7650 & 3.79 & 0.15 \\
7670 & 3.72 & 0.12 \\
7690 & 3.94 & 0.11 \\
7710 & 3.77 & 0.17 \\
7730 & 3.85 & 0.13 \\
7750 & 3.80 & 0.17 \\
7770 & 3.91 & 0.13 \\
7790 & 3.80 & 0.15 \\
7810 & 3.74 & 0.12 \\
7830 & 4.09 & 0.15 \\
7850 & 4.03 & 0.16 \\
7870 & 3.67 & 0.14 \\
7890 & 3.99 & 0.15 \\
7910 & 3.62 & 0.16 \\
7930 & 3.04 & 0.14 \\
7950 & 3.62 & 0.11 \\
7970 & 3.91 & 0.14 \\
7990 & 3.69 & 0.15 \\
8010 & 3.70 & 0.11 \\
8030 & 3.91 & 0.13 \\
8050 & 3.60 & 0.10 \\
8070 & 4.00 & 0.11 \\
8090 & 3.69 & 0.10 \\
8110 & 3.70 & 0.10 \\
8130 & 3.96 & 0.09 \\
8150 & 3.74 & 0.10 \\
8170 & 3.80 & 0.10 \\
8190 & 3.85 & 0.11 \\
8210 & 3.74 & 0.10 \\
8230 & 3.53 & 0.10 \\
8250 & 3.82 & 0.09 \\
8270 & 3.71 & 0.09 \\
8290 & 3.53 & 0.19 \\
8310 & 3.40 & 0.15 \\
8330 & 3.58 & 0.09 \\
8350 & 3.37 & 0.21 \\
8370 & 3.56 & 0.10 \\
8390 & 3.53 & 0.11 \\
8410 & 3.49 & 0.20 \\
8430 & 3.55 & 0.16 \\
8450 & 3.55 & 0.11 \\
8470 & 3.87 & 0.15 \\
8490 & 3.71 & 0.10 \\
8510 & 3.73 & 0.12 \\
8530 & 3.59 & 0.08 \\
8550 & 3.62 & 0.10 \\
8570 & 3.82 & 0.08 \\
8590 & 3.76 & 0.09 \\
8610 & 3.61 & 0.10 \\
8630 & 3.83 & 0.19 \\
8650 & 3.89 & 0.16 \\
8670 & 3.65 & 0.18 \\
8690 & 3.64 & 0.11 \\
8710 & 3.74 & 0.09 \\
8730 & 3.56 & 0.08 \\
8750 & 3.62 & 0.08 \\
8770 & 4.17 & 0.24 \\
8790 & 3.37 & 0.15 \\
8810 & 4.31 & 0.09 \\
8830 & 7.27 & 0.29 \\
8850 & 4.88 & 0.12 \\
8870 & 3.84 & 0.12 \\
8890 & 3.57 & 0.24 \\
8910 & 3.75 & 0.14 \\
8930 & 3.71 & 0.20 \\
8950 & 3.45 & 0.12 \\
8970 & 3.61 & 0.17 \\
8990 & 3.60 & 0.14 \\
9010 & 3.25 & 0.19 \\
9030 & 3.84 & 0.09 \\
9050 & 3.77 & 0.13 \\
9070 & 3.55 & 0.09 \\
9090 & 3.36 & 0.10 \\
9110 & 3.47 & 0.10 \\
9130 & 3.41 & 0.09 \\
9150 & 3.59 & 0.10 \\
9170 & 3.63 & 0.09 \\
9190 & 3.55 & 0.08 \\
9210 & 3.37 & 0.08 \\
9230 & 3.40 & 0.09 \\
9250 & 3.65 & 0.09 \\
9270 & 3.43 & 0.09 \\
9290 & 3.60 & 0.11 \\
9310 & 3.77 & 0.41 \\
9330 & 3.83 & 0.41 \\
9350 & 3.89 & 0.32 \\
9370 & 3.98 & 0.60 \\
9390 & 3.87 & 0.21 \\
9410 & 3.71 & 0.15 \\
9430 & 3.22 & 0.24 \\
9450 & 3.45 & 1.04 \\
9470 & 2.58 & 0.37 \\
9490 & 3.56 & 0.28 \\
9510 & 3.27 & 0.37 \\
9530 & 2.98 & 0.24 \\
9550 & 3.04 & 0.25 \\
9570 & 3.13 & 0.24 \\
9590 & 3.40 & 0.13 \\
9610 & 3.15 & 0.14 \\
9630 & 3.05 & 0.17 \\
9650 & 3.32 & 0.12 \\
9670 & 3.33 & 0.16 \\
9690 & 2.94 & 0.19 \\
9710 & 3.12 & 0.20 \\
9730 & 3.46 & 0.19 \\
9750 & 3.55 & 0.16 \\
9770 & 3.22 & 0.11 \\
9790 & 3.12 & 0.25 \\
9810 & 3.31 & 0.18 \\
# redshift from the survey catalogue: 0.344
